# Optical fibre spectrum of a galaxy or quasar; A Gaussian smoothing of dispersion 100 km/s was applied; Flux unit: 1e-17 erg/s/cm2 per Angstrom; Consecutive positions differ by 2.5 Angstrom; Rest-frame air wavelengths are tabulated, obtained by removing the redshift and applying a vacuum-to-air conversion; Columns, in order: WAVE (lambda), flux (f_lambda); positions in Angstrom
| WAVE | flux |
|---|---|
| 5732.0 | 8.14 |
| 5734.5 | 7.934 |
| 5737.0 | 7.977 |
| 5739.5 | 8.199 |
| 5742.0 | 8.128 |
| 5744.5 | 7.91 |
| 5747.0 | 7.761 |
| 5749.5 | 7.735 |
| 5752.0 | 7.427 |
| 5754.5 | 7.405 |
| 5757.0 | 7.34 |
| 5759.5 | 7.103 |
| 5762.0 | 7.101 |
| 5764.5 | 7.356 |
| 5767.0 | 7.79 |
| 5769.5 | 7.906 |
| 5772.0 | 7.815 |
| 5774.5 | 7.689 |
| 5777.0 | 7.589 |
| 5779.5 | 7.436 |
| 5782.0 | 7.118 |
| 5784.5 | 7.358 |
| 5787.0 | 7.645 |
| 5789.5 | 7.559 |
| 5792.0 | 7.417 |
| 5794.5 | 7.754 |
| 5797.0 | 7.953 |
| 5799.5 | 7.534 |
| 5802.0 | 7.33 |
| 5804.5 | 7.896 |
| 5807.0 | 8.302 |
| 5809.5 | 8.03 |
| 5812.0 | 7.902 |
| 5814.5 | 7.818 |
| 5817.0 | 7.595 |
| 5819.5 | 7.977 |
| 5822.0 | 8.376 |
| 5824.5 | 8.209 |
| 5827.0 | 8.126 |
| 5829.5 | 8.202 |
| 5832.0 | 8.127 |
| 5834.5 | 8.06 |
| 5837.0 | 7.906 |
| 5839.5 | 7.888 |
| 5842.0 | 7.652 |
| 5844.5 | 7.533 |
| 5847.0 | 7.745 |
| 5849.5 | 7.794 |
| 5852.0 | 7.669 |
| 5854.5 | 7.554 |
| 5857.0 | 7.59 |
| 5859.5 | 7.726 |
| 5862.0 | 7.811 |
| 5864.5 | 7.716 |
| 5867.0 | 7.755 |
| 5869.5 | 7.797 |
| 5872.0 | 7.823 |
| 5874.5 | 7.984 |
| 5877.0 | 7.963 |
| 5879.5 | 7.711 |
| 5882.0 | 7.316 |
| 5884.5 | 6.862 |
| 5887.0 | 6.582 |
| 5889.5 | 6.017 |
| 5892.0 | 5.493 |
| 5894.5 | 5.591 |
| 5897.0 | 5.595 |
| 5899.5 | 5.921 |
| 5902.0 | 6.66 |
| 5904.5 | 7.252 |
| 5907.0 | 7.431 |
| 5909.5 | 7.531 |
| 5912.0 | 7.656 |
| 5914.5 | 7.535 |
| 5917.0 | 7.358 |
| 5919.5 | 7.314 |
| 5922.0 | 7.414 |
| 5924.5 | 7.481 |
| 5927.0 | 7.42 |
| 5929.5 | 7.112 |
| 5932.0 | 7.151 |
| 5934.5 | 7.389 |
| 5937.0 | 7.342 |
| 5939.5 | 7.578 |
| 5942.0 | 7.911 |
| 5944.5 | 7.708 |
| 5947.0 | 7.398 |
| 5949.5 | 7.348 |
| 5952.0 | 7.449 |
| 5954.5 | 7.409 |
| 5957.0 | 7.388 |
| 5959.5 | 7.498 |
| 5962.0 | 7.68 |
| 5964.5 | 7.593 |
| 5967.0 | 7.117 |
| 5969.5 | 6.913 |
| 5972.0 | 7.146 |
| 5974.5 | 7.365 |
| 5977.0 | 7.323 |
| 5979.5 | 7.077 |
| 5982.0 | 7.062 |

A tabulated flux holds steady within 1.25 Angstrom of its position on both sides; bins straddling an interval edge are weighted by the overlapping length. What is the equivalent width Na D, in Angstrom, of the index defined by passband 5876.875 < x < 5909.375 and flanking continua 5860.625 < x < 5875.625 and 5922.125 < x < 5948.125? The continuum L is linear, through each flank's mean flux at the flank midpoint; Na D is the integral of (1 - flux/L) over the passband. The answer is 4.43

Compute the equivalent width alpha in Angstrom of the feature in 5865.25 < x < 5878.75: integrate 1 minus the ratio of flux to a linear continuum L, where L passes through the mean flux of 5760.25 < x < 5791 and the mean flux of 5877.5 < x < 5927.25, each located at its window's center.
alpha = -1.5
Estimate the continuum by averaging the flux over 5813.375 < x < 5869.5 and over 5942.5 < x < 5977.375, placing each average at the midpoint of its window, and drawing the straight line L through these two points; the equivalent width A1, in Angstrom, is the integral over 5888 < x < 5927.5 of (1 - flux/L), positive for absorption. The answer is 3.90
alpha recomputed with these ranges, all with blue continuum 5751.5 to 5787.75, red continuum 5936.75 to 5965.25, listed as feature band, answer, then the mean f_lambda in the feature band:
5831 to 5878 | -1.8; 7.79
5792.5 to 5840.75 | -2.9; 7.94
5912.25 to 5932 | 0.4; 7.38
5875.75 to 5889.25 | 0.6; 7.19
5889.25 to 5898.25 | 2.2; 5.64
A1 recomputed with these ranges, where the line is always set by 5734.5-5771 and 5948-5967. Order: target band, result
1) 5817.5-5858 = -1.71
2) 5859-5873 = -0.42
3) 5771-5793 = 0.35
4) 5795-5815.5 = -0.63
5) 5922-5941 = 0.30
